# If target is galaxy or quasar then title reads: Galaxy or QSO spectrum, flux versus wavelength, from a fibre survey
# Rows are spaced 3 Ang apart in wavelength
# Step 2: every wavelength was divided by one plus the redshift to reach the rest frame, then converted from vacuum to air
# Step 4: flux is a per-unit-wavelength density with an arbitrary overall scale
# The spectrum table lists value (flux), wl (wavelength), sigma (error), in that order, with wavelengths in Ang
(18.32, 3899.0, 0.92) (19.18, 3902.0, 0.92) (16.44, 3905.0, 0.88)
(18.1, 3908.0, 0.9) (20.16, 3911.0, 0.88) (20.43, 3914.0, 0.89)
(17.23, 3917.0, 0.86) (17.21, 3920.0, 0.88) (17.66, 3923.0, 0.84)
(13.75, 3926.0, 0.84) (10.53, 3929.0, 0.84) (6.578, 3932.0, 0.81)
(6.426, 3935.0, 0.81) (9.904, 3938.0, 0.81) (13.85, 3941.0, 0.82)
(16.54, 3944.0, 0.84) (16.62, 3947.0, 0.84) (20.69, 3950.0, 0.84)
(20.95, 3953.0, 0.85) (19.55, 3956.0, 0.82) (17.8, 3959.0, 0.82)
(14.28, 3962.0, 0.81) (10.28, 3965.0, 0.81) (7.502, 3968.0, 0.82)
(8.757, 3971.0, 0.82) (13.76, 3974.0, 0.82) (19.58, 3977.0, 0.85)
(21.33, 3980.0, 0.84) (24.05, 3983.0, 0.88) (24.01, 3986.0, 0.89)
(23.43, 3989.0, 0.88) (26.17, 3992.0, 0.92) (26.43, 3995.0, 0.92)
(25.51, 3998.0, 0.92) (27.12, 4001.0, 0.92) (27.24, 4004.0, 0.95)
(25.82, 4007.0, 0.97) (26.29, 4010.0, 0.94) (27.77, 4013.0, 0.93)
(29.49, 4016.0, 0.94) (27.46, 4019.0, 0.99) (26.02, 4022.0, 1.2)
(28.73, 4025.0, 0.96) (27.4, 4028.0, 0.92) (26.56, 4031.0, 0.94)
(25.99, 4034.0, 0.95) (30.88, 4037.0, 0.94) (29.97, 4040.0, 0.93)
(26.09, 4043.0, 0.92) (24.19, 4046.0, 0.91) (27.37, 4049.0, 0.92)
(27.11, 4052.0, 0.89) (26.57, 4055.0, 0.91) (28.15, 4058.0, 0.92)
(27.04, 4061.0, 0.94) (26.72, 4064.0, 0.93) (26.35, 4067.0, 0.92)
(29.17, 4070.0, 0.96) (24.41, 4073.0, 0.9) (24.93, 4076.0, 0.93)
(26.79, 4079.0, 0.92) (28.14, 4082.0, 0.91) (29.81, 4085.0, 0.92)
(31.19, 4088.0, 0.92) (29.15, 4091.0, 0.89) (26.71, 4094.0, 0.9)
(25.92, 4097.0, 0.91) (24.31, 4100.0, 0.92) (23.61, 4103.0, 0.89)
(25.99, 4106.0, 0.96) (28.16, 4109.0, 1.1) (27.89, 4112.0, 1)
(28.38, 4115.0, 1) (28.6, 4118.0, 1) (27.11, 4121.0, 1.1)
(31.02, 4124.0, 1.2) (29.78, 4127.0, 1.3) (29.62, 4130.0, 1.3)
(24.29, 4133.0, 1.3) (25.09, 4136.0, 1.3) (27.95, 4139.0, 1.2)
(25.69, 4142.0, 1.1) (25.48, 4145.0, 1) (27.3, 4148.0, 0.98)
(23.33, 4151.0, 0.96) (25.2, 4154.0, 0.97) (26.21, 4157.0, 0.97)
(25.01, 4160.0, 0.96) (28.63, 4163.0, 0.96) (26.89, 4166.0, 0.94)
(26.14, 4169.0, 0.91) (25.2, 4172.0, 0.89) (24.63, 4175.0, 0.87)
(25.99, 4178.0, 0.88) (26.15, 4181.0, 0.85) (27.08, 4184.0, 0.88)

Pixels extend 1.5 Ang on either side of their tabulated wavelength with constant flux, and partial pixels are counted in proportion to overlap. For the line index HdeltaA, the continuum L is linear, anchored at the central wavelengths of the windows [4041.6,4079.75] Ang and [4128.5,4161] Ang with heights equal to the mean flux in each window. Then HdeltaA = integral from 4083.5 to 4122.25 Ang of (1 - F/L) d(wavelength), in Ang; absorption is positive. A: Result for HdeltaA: -1.8 Ang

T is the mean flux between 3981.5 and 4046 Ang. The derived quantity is 26.7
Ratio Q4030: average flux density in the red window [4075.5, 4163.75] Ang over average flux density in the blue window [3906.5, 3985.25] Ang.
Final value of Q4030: 1.73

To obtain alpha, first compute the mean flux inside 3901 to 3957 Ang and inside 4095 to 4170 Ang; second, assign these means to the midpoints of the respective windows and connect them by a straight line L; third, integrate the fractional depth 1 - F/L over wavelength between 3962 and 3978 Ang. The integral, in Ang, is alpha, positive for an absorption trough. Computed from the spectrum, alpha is 5.4 Ang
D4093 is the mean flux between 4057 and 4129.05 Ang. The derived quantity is 27.5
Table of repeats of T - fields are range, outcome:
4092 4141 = 27.2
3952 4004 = 19.7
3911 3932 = 15.7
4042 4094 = 27.2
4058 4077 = 26.6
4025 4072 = 27.3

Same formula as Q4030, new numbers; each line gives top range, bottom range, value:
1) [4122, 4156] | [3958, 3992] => 1.56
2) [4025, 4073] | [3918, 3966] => 1.87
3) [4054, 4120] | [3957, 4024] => 1.24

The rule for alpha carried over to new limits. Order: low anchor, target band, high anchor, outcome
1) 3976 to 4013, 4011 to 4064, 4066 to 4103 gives -3.0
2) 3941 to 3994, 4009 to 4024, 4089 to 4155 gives -4.9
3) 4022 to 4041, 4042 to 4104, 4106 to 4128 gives 3.0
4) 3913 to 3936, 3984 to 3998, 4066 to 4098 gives -3.9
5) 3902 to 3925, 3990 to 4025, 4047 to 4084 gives -4.9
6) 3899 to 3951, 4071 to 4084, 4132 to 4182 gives -2.4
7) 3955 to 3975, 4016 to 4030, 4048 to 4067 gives -3.7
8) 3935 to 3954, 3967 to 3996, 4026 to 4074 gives 0.4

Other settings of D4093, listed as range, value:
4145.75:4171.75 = 26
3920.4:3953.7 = 13.9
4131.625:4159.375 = 25.6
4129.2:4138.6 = 26.3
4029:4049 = 27.3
